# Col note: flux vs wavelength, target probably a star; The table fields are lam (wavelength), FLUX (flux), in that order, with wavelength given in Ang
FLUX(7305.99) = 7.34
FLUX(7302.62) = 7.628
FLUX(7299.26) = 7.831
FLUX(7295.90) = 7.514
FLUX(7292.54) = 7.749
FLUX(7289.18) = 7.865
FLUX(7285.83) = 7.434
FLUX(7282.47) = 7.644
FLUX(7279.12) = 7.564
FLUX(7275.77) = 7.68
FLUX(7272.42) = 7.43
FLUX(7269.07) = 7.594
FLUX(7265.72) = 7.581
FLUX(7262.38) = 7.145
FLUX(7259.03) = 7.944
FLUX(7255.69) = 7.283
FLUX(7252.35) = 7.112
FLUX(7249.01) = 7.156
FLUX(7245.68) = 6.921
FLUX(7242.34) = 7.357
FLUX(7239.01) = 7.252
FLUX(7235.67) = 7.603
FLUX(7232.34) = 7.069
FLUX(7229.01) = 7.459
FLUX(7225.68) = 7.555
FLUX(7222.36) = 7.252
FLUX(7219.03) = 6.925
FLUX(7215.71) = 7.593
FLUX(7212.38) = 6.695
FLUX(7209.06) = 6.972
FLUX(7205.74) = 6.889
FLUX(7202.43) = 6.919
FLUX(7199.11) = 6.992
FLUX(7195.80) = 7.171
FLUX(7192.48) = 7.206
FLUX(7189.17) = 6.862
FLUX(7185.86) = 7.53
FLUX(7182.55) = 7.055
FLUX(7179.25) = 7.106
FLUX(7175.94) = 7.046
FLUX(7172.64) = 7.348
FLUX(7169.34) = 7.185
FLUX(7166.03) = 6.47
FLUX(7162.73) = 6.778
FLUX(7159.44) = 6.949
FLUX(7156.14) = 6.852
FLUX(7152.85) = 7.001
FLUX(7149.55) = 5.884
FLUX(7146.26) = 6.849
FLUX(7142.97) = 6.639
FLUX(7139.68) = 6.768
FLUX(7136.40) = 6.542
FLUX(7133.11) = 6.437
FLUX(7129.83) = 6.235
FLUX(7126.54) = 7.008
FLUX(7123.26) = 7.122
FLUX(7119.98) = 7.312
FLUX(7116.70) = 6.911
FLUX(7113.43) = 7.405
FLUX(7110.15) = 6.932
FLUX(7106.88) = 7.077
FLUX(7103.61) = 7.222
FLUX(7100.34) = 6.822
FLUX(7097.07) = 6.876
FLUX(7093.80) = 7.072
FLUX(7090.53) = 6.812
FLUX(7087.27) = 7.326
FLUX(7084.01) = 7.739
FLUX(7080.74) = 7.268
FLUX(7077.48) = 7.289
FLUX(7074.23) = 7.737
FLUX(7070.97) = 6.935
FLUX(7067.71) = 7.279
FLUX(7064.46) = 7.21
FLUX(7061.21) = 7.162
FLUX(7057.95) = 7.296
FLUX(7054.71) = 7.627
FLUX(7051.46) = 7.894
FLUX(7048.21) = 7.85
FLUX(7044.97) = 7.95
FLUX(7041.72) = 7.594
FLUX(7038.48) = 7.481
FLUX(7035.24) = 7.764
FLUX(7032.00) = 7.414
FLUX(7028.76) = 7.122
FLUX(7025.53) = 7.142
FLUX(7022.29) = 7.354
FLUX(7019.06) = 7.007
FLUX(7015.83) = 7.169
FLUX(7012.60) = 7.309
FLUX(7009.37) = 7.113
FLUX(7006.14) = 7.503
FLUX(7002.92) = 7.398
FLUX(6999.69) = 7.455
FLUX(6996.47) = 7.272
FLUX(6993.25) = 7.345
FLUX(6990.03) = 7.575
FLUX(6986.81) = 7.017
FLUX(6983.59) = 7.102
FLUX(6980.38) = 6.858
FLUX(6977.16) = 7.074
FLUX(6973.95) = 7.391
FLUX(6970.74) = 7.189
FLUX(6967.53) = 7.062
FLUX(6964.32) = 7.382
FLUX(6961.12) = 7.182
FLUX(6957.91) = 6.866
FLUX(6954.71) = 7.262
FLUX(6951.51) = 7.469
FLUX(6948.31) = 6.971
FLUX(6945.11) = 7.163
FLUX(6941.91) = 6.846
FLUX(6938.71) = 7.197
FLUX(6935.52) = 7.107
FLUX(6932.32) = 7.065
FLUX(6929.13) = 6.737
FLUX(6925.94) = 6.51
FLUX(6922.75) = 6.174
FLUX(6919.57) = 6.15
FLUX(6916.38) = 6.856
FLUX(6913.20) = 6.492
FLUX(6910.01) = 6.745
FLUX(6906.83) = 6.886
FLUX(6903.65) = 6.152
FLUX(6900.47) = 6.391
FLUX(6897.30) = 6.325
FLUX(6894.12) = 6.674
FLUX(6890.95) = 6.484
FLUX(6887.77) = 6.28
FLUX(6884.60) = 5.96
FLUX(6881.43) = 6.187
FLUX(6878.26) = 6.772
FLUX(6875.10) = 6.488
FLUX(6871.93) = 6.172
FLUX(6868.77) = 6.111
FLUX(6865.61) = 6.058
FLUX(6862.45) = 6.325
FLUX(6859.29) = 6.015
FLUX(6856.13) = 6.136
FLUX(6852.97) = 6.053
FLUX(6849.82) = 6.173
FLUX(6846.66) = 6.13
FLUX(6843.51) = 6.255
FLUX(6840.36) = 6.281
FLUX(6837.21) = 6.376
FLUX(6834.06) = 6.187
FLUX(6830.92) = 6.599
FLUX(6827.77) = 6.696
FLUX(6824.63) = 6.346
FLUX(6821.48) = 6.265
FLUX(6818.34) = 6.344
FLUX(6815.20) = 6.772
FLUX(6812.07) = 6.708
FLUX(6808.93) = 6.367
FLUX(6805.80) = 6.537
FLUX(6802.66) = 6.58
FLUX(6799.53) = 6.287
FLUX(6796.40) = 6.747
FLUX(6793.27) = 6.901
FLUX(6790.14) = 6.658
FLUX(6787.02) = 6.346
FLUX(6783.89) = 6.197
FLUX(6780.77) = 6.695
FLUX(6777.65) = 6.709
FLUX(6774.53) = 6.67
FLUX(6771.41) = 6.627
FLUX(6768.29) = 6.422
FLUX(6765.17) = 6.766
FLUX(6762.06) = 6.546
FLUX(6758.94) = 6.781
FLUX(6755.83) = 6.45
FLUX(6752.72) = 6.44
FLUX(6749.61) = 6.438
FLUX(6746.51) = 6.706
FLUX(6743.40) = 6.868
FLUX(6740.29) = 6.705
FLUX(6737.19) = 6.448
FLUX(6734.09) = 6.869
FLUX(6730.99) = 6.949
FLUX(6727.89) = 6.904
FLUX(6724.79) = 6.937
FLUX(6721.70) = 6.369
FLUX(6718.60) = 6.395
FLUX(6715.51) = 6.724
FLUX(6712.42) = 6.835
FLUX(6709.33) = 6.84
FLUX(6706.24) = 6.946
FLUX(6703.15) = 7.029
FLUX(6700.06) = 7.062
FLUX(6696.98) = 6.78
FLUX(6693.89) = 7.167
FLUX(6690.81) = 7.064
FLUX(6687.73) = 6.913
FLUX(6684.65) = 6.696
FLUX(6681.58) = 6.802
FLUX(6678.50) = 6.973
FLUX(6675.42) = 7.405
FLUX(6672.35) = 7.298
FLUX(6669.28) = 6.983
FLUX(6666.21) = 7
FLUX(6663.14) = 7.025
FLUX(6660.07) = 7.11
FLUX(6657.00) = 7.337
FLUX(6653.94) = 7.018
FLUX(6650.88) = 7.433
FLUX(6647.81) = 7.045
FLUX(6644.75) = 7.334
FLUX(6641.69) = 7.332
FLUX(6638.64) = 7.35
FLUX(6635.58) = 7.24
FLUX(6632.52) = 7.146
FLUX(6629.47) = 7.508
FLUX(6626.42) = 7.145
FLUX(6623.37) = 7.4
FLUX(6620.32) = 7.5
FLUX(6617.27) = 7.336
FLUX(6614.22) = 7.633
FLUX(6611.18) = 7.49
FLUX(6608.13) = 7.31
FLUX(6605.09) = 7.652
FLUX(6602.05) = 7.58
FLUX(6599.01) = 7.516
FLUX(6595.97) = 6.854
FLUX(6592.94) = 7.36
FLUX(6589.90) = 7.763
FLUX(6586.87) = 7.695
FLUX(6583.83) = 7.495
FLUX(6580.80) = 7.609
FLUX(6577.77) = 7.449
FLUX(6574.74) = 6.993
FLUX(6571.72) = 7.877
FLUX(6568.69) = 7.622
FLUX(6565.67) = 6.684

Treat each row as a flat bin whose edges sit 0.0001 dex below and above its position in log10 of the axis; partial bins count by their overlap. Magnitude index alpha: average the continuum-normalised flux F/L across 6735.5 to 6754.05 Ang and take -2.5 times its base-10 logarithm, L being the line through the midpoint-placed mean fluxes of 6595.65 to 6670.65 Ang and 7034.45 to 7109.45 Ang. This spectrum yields 0.11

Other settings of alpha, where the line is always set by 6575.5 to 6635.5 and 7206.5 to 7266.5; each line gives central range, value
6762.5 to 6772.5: 0.12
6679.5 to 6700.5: 0.07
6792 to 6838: 0.13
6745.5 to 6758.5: 0.14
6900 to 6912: 0.12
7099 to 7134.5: 0.05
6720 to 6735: 0.09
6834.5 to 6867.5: 0.19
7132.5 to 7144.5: 0.11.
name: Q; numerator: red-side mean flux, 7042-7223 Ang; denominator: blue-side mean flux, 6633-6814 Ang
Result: 1.0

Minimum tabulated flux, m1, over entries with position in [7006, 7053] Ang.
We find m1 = 7.007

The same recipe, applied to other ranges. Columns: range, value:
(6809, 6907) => 5.96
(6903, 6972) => 6.15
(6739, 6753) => 6.438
